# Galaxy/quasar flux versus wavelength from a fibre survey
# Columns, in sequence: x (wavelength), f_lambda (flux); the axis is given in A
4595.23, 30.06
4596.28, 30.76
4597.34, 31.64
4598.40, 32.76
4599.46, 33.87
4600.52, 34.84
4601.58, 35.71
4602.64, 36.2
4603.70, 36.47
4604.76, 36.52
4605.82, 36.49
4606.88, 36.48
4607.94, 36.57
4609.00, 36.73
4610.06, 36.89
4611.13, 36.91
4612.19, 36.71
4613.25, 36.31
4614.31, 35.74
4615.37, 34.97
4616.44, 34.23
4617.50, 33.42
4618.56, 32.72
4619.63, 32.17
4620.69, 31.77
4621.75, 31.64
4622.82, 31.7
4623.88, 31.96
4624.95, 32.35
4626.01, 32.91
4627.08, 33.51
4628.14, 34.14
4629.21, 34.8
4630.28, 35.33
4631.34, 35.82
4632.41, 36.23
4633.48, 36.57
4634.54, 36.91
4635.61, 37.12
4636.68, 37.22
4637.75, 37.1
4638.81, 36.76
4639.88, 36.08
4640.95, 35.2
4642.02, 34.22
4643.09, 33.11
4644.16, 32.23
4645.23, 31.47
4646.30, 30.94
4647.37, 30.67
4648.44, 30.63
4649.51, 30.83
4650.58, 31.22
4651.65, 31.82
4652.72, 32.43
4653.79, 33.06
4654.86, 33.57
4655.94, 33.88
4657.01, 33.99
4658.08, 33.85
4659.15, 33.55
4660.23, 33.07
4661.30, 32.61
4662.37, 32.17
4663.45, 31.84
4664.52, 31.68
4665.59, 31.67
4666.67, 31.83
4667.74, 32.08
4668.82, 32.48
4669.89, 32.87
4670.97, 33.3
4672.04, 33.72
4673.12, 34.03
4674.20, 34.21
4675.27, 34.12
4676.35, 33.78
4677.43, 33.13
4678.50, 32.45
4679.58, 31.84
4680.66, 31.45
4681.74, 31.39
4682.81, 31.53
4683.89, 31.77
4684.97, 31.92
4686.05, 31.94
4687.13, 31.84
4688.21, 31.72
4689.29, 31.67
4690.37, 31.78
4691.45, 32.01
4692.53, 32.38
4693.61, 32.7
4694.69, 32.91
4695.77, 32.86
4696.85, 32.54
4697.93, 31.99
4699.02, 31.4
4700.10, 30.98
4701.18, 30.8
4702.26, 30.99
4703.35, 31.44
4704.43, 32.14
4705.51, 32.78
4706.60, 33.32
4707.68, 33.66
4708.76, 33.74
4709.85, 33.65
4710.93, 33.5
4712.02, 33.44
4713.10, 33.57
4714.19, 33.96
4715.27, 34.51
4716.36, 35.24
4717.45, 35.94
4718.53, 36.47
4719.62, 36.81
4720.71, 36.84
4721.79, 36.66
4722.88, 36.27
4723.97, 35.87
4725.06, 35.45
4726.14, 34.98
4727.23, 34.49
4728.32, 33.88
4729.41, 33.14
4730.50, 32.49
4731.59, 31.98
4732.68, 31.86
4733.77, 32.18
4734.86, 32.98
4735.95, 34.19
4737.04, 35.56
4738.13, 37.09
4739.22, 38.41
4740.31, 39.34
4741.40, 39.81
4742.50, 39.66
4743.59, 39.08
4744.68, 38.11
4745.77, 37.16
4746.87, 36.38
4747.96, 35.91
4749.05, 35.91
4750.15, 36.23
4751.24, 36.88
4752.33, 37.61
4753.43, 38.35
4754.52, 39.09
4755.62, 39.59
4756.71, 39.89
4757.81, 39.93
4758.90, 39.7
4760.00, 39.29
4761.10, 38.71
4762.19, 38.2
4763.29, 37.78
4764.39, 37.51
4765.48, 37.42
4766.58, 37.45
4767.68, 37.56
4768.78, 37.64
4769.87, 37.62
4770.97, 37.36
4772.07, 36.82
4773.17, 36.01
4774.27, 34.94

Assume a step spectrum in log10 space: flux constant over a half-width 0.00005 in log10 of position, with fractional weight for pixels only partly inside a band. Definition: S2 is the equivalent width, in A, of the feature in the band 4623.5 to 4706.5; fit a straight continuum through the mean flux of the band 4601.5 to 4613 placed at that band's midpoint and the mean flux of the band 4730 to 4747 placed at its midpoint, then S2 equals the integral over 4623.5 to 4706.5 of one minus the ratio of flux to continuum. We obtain 7.6 A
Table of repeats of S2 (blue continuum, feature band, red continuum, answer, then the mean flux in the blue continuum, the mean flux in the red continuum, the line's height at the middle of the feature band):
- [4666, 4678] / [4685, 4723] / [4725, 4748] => 1.3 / 33.2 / 35.6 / 34.4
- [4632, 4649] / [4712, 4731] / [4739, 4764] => 1.1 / 34.5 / 38.3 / 37.3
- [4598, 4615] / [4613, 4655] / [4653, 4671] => 0.8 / 36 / 32.8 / 34.4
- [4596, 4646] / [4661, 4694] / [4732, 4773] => 3.2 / 34.7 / 37.4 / 35.9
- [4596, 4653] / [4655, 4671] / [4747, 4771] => 1.2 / 34.3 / 38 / 35.3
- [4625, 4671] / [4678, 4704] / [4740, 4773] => 2.6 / 33.5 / 38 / 35.3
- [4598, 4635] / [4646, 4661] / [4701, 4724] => 0.9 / 34.8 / 34.2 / 34.6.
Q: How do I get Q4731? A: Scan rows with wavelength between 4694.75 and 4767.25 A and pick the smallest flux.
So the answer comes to 30.8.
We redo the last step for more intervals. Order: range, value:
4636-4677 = 30.63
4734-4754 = 32.98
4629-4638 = 34.8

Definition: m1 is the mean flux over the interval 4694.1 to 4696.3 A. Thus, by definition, 32.9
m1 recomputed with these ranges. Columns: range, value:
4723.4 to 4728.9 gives 34.9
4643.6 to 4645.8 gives 31.8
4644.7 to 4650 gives 30.9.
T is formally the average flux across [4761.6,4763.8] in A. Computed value 38.1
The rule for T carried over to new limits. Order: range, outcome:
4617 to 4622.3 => 32.3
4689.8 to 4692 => 31.9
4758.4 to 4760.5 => 39.4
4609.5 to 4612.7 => 36.8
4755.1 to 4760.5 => 39.7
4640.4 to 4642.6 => 34.6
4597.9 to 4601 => 33.8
